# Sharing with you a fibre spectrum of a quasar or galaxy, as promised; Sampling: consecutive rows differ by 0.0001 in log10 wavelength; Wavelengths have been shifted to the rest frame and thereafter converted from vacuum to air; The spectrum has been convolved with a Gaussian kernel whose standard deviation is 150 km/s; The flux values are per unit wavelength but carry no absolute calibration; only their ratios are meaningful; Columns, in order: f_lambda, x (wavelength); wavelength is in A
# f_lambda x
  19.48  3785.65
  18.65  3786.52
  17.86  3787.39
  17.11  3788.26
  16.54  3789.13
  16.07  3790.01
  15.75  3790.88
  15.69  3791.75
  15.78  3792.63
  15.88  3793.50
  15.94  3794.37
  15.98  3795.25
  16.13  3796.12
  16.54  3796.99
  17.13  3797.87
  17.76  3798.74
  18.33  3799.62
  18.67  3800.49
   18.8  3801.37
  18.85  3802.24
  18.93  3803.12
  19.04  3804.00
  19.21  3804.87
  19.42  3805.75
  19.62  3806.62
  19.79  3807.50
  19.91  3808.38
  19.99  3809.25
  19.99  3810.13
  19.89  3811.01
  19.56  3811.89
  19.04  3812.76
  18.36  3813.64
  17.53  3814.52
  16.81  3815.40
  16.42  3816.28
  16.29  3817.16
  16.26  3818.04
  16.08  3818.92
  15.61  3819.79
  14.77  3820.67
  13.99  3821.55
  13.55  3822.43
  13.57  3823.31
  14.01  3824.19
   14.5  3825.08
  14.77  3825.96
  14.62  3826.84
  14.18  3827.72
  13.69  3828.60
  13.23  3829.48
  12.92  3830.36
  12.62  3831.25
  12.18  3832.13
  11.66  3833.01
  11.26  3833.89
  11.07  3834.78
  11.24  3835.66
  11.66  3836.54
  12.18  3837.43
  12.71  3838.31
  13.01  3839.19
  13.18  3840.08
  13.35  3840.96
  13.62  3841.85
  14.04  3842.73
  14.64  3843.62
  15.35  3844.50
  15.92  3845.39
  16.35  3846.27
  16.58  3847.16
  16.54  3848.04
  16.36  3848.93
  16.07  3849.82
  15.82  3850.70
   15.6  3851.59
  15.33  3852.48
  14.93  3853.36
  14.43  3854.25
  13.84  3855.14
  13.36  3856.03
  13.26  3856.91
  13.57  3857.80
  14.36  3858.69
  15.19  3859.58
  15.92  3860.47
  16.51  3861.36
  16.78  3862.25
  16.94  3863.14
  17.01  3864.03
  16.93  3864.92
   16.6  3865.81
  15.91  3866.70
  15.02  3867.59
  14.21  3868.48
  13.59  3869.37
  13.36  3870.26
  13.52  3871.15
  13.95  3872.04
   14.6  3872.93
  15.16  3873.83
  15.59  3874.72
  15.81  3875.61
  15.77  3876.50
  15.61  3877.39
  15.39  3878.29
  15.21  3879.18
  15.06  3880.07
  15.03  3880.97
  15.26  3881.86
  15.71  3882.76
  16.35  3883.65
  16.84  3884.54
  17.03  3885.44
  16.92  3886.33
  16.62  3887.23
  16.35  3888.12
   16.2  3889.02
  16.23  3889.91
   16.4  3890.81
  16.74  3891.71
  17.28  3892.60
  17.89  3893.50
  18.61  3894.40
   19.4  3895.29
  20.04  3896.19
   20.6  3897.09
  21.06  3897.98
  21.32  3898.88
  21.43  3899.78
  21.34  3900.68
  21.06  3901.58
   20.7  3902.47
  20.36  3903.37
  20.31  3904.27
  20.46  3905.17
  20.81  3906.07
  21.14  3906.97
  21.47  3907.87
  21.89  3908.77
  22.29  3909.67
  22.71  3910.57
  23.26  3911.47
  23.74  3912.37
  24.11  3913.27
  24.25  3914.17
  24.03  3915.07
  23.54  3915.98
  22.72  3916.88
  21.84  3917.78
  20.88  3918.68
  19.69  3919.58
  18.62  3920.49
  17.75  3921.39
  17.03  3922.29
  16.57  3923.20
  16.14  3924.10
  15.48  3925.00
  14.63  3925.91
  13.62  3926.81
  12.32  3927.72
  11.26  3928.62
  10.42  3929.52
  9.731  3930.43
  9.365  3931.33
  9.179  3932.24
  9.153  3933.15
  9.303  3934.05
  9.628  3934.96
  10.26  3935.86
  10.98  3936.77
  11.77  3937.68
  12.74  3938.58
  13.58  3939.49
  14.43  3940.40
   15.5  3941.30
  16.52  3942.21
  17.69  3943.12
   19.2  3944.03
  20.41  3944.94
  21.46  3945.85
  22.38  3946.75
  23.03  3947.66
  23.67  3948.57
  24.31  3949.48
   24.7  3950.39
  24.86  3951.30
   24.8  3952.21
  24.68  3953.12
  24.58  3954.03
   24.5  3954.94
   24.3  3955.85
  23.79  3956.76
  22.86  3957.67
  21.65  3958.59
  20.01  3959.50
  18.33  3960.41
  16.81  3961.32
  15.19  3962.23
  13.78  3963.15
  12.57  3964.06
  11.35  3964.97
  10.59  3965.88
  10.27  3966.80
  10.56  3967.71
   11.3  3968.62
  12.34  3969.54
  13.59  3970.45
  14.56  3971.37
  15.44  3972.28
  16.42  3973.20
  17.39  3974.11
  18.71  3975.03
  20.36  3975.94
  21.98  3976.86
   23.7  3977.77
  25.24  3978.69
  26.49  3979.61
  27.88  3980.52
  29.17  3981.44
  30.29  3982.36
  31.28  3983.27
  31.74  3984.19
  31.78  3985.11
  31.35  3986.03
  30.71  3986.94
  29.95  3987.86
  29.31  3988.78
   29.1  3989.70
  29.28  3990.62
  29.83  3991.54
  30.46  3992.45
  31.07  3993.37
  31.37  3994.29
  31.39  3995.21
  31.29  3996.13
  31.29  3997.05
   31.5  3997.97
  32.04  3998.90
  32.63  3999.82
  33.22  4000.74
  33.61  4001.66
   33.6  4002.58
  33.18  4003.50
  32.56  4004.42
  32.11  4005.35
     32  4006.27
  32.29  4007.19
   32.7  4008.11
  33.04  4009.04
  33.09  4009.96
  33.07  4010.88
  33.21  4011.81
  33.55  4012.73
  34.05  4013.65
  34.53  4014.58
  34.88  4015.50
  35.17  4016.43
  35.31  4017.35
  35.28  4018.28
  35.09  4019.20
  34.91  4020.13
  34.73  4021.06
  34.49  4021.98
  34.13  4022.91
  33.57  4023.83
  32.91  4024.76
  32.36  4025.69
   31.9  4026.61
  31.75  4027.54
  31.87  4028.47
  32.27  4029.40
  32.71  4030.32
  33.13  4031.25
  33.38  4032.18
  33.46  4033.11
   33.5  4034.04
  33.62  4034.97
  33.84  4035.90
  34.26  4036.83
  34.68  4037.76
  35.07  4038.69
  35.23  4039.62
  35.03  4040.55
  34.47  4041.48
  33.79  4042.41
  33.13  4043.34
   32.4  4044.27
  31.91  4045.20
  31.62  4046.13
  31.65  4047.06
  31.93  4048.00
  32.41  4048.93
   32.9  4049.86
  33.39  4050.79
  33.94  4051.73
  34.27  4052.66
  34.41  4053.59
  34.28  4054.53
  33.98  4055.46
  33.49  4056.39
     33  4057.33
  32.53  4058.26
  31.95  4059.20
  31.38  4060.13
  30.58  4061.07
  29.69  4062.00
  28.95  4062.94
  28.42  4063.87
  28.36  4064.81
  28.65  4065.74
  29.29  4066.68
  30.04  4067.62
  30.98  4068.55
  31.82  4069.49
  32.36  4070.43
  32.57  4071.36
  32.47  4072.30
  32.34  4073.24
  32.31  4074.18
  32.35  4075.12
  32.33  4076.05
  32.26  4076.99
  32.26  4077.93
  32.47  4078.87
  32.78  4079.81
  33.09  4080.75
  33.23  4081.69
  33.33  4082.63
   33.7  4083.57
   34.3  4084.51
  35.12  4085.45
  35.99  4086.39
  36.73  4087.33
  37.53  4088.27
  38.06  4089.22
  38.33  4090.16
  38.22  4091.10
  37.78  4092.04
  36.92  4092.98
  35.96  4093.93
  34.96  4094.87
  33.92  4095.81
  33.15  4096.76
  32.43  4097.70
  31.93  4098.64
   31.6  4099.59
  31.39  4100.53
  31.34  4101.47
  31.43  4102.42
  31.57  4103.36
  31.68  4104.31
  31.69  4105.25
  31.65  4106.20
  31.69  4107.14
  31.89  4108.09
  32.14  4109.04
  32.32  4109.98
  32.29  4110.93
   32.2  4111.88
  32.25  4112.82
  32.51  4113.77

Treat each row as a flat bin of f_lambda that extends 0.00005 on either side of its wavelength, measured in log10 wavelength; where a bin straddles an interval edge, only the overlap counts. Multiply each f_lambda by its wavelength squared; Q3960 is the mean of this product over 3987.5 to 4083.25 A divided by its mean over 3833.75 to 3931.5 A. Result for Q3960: 2.1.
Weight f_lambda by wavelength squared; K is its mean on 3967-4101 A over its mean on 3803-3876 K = 2.3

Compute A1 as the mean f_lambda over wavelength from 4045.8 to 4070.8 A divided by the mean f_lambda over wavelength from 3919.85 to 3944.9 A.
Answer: 2.33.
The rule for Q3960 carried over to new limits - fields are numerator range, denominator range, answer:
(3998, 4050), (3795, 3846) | 2.35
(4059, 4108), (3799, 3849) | 2.38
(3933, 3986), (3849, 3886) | 1.32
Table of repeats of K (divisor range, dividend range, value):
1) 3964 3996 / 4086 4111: 1.54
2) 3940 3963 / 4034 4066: 1.63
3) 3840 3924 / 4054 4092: 2.07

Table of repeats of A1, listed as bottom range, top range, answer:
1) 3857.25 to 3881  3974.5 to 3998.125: 1.88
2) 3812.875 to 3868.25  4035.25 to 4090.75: 2.24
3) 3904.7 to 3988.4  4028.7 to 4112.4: 1.71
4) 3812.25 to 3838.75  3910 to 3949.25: 1.19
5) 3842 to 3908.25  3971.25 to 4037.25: 1.85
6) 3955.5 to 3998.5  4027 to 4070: 1.41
